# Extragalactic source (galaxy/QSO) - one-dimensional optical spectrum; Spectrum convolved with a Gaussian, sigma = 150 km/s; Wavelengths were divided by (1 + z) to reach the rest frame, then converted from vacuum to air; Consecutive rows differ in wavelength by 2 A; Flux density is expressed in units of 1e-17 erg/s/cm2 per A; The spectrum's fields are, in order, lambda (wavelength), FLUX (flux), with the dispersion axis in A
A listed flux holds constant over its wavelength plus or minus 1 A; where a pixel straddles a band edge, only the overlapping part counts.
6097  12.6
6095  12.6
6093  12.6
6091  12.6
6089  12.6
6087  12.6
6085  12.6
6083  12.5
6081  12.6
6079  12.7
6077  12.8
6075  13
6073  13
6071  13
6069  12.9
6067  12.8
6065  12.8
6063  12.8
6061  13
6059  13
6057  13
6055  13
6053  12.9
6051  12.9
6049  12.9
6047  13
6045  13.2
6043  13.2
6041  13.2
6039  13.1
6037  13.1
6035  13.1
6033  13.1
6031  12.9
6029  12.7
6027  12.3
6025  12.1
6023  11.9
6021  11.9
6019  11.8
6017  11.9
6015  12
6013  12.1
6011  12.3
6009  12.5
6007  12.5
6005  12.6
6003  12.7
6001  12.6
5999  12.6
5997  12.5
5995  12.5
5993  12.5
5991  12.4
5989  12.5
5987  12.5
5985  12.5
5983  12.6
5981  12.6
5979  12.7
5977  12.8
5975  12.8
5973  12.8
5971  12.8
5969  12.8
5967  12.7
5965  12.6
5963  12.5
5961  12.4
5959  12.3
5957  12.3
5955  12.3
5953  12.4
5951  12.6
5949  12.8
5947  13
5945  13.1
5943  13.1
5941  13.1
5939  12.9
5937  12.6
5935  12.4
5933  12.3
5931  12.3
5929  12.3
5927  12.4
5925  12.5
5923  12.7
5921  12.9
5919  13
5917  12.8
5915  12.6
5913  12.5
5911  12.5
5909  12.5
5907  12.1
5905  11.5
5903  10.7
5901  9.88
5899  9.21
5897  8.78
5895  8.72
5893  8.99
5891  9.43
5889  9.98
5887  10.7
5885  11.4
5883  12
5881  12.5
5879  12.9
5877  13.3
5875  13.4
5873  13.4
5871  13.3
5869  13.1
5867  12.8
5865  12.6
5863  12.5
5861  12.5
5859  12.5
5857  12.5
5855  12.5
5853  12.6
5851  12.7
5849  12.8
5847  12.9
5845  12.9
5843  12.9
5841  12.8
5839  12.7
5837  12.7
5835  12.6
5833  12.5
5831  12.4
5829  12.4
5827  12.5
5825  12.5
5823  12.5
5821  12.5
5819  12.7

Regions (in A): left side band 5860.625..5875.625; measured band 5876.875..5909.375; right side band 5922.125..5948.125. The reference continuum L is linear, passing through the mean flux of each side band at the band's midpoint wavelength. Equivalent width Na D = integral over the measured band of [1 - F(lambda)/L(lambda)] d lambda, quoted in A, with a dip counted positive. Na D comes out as 5.3 A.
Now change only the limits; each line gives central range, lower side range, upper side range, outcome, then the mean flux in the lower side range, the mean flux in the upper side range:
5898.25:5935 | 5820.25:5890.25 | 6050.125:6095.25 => 1.6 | 12.5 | 12.8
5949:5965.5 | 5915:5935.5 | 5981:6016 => 0.1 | 12.6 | 12.5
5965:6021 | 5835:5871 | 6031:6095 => 1.5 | 12.7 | 12.9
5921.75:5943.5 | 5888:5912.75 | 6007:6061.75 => -3.2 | 10.4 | 12.7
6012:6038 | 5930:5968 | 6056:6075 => 0.9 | 12.6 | 12.9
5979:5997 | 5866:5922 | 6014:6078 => -0.3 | 11.7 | 12.8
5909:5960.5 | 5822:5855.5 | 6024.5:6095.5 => 0.4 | 12.6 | 12.8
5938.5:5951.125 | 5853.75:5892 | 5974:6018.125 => -0.6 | 12.3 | 12.5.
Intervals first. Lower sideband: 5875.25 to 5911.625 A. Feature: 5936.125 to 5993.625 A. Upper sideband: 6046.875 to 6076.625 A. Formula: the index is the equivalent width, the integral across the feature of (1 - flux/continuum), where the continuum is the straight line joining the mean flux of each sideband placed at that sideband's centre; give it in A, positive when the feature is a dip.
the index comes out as -4.1 A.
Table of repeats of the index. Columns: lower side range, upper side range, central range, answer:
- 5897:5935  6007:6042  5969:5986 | -0.6 A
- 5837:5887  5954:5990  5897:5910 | 1.9 A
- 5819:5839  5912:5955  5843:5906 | 4.0 A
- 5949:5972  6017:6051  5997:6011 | 0.1 A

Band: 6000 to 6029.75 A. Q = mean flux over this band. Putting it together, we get 12.3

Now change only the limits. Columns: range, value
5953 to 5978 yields 12.6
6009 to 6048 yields 12.6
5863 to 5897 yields 11.7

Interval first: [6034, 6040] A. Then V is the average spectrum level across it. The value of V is 13.1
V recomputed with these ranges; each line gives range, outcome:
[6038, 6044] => 13.2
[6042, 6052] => 13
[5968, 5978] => 12.8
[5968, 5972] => 12.8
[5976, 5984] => 12.7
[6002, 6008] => 12.6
